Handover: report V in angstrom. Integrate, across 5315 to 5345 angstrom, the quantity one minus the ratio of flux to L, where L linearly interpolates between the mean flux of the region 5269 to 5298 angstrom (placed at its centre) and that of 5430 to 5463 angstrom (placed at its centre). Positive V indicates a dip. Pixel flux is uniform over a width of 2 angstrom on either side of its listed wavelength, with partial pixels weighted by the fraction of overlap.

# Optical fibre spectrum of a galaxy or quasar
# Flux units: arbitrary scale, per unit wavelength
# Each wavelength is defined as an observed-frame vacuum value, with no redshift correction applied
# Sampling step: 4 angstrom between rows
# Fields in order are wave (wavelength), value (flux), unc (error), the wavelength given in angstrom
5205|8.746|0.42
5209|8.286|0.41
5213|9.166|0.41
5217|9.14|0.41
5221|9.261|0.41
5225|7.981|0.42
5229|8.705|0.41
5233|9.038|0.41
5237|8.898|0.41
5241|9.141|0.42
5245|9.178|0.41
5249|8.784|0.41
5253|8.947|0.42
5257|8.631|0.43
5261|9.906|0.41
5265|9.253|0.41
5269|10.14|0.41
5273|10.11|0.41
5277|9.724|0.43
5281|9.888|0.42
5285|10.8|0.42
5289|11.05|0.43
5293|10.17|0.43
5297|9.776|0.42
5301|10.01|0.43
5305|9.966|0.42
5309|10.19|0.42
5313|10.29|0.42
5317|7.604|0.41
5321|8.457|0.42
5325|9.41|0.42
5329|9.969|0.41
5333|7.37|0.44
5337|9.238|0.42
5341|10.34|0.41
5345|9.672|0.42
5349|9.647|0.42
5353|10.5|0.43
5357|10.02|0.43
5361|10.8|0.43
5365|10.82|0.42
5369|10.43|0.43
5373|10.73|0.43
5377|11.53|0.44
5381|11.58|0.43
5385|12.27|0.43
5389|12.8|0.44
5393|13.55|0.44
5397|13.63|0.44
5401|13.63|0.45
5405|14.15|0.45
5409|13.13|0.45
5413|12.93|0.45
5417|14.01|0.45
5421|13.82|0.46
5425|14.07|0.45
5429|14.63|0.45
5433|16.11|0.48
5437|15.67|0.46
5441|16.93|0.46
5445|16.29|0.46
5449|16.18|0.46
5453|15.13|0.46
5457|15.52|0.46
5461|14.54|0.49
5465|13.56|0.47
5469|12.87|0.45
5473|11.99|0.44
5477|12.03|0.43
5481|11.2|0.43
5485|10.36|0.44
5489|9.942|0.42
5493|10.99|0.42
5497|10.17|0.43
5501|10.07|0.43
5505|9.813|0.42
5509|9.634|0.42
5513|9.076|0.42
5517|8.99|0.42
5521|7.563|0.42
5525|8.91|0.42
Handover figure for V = 7.2 angstrom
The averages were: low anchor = 10.2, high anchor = 15.8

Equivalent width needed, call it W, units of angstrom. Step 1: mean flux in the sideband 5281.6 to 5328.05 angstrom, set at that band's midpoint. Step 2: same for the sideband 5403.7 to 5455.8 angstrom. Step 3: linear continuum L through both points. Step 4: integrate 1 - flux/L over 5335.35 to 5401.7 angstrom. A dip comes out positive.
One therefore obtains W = 6.5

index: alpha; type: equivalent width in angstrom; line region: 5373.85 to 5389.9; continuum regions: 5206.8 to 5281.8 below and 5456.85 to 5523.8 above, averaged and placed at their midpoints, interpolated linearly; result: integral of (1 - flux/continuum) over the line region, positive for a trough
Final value -2.8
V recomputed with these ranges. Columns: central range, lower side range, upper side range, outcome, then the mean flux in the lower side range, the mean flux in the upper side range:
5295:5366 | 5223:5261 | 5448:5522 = 1.4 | 8.87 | 11.6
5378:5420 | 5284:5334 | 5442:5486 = -3.9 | 9.64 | 13.8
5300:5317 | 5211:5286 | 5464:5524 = -0.5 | 9.28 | 10.5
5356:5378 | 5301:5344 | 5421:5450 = 2.0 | 9.33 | 15.6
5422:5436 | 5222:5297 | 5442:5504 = -3.3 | 9.47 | 12.7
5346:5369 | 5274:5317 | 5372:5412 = 2.9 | 10.1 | 12.8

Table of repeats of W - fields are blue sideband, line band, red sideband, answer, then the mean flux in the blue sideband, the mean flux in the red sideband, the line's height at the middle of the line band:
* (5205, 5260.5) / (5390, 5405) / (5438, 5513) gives -2.95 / 8.88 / 12.6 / 11.4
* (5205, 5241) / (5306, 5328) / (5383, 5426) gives 3.82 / 8.82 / 13.4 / 11.2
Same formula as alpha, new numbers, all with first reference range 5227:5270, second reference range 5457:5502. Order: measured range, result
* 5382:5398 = -3.2 angstrom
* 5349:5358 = 0.2 angstrom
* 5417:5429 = -3.1 angstrom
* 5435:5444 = -3.9 angstrom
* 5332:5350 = 1.5 angstrom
